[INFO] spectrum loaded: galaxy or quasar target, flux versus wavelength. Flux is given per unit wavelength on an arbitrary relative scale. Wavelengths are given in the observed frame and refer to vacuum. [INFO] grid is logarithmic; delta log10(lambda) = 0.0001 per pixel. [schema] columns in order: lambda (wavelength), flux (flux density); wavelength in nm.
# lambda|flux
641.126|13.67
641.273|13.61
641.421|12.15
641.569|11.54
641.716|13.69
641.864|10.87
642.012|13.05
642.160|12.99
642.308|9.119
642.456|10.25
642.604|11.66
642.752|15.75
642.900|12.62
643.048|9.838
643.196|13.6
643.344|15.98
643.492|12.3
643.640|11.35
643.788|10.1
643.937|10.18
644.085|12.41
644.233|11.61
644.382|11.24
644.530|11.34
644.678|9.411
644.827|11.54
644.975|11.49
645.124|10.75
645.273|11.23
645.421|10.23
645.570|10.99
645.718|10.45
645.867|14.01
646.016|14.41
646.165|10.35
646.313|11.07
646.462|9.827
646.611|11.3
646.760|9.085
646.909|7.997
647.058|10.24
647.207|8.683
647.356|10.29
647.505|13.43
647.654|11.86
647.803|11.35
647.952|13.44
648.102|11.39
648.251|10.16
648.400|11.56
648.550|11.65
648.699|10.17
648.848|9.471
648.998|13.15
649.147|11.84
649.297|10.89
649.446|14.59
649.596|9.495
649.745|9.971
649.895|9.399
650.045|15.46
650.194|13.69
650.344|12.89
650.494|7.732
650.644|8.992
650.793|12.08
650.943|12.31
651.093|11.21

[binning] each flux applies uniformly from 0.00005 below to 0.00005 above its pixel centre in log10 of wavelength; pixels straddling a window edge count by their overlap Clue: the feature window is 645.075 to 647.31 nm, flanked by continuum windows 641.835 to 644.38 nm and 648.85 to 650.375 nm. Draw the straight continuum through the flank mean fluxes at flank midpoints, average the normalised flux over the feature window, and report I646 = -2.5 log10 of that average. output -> 0.12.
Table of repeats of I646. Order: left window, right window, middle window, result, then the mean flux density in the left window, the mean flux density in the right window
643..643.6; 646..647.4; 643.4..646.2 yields 0.029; 13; 10.2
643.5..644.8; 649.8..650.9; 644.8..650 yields 0.016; 11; 11.5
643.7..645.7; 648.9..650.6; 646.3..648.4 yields 0.057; 11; 11.7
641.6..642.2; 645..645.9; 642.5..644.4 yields -0.022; 12.6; 11.2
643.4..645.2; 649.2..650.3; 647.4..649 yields 0.021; 11.2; 12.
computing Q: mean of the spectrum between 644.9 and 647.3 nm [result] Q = 10.8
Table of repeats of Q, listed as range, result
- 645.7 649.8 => 11.2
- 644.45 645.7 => 10.9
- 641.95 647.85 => 11.4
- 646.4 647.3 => 9.53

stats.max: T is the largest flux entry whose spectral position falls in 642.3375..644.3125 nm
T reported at 15.98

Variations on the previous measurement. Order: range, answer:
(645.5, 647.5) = 14.41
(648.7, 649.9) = 14.59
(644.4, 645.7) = 11.54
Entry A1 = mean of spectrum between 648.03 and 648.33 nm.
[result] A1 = 10.8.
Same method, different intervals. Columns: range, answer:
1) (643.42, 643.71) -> 11.8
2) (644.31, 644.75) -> 10.7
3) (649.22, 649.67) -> 11.7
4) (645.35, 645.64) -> 10.6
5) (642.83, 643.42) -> 13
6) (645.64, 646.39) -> 12.1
